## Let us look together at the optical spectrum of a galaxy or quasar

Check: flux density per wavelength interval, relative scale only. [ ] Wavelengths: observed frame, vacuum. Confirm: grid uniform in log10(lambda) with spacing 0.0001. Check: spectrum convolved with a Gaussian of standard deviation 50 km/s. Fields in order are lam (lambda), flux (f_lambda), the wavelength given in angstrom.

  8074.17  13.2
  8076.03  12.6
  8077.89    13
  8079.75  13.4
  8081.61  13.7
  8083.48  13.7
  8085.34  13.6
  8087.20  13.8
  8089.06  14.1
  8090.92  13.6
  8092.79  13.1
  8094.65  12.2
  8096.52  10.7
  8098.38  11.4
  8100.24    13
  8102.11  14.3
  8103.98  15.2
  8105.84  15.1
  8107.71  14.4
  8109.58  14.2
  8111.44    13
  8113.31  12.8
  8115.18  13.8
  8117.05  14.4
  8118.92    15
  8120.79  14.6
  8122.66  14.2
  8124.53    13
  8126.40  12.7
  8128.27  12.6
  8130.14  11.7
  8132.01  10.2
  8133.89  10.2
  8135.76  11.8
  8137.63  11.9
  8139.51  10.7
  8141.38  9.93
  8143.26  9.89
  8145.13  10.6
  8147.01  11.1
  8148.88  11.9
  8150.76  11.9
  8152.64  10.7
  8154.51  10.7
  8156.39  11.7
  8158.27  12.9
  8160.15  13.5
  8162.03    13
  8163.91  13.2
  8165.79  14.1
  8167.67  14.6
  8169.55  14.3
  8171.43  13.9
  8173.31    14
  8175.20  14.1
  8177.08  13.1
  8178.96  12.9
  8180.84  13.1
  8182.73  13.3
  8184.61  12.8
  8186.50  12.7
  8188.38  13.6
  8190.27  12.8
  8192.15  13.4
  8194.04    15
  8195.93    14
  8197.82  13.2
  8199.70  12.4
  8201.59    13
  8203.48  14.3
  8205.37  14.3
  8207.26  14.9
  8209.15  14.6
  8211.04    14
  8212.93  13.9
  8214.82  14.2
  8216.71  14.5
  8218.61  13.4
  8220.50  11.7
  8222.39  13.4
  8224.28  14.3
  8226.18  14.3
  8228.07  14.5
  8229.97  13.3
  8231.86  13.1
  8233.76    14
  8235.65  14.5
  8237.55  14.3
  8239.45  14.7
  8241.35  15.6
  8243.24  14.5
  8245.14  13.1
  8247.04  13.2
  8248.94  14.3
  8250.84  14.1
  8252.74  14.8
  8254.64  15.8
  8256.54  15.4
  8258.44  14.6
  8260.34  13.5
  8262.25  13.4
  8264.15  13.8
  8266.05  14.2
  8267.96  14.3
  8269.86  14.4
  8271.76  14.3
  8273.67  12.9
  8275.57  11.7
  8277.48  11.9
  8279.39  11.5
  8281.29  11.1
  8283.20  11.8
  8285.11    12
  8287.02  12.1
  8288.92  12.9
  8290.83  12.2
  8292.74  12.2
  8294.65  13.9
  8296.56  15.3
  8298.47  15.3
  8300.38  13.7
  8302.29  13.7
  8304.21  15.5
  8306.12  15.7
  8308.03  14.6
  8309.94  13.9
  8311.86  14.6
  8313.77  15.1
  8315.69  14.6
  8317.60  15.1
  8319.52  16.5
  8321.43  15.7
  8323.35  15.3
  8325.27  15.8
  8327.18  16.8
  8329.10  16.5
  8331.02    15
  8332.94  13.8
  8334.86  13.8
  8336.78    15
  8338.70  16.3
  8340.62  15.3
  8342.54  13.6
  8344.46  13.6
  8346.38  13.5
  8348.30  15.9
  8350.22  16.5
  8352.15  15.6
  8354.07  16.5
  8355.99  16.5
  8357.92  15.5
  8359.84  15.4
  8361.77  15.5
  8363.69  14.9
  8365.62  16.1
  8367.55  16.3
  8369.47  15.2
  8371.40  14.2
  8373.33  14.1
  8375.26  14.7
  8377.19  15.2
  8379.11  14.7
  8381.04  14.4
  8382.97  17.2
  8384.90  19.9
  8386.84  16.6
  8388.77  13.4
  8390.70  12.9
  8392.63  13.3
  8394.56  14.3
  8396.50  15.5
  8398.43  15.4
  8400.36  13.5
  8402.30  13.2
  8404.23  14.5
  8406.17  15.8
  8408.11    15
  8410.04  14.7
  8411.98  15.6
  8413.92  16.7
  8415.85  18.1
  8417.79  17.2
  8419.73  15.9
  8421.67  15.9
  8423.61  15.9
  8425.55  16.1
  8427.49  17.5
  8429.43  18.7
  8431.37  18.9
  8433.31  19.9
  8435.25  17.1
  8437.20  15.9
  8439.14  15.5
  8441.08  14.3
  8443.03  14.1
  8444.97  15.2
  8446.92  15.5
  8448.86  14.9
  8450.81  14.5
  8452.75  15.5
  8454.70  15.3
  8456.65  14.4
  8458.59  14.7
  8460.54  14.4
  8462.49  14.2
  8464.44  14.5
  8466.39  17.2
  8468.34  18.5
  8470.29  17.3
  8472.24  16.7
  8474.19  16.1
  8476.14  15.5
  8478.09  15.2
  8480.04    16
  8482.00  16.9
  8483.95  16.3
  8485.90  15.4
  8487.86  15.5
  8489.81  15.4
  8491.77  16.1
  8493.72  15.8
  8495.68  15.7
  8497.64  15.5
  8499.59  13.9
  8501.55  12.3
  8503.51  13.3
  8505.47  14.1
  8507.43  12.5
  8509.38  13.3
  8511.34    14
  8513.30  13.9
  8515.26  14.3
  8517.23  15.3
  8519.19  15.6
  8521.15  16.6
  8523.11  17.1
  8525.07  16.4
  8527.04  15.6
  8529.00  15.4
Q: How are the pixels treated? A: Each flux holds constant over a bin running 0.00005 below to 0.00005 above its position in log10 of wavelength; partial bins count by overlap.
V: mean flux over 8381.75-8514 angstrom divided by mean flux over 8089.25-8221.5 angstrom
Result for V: 1.2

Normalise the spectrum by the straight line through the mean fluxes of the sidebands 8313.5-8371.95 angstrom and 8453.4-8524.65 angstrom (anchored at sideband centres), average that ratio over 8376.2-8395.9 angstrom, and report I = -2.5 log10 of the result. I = 0.01 mag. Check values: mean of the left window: 15.3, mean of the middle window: 15.2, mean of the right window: 15.3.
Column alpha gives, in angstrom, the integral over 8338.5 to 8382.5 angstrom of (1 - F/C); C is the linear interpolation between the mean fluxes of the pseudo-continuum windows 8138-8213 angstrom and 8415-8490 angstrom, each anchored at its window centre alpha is -0.5 angstrom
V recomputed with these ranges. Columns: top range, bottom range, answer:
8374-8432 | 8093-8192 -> 1.23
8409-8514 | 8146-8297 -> 1.16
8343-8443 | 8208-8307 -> 1.14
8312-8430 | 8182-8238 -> 1.12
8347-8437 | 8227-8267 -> 1.11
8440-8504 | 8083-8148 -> 1.20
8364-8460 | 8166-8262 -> 1.12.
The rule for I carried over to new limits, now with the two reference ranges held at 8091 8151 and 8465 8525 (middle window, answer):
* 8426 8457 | -0.08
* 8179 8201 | -0.02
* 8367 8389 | -0.08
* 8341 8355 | -0.06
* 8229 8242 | -0.06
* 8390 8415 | 0.00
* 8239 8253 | -0.06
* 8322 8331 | -0.13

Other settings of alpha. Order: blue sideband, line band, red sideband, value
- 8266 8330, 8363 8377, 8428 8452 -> 0.1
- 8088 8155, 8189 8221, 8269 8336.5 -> -1.3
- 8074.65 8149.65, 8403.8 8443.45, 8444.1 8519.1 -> -4.4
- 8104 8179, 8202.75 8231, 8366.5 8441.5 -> -0.8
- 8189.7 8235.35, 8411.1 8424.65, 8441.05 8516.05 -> -1.5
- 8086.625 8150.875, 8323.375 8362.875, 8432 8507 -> -2.3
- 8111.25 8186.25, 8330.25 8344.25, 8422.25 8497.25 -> 0.0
